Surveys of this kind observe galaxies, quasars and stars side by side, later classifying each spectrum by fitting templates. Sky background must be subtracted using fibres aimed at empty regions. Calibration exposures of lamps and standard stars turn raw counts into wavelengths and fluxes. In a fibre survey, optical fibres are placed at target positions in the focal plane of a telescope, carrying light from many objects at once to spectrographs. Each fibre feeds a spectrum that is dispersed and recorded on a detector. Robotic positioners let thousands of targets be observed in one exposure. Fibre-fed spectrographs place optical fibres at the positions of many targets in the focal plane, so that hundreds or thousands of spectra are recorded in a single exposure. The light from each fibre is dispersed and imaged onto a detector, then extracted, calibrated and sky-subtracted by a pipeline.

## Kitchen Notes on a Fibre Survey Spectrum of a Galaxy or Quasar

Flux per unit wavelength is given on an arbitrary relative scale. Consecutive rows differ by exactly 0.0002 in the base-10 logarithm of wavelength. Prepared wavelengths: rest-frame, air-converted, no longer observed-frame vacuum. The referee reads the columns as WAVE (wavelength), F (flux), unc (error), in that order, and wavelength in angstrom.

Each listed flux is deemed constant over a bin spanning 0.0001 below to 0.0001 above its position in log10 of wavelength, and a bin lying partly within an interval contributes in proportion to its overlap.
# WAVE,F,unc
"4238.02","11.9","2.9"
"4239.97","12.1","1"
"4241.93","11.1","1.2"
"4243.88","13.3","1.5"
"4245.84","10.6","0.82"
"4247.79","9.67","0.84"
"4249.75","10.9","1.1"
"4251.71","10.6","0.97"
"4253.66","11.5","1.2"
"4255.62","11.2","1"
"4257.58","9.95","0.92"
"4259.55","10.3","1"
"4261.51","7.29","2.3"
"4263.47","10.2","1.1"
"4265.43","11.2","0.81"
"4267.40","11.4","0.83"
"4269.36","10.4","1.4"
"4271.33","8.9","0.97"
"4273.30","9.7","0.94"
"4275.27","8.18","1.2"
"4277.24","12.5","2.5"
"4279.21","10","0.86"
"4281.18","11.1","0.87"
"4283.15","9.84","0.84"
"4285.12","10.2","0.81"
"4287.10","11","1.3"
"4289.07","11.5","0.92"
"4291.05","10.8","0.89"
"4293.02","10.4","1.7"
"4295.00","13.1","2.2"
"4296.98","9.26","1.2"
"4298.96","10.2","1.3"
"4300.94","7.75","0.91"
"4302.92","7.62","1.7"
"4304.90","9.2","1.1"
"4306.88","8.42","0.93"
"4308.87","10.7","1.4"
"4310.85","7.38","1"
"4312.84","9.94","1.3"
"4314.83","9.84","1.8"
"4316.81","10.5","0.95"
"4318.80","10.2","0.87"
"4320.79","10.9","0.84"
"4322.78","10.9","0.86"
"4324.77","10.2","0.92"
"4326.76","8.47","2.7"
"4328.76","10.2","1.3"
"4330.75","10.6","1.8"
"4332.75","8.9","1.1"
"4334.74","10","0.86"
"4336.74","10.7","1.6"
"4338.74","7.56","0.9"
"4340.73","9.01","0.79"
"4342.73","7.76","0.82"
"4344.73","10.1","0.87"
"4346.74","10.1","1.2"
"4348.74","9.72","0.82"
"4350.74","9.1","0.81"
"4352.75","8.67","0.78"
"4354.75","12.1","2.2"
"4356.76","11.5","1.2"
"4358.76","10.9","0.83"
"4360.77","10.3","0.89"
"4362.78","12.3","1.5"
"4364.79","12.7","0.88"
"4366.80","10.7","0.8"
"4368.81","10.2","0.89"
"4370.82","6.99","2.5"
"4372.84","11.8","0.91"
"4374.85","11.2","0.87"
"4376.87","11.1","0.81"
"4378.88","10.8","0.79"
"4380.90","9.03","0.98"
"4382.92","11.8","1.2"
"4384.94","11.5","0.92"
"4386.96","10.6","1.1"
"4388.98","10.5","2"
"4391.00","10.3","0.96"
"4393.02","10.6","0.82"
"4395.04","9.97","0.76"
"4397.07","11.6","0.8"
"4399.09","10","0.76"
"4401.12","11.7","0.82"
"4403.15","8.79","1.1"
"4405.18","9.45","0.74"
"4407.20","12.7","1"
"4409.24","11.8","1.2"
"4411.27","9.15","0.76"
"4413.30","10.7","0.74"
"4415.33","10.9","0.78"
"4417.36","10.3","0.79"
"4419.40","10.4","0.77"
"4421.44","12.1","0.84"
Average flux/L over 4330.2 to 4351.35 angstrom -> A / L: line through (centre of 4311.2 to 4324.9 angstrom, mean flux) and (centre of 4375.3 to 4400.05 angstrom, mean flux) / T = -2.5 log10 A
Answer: 0.11 mag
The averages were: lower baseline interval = 10.2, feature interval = 9.39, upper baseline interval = 10.7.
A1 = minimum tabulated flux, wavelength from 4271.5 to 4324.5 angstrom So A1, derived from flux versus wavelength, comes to 7.38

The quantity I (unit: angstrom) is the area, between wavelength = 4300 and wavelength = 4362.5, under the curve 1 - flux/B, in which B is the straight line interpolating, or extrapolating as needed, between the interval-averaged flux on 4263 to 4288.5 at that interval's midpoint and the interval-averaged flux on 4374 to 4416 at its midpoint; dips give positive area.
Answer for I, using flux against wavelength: 4.9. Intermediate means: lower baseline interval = 10.4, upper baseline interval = 10.7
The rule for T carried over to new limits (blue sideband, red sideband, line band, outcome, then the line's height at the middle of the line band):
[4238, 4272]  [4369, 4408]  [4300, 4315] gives 0.20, 10.6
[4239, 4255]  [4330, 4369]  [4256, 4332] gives 0.07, 10.7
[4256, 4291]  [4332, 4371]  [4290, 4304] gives 0.03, 10.2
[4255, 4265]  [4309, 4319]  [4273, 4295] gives -0.10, 9.73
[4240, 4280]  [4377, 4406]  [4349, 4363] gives -0.01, 10.5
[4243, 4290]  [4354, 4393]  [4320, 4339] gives 0.08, 10.7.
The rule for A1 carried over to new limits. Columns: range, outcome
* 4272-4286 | 8.18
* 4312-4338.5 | 8.47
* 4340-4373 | 6.99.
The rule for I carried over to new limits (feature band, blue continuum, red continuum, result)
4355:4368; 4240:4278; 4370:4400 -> -1.1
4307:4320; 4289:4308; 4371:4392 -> 0.3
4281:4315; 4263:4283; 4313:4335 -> 1.1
